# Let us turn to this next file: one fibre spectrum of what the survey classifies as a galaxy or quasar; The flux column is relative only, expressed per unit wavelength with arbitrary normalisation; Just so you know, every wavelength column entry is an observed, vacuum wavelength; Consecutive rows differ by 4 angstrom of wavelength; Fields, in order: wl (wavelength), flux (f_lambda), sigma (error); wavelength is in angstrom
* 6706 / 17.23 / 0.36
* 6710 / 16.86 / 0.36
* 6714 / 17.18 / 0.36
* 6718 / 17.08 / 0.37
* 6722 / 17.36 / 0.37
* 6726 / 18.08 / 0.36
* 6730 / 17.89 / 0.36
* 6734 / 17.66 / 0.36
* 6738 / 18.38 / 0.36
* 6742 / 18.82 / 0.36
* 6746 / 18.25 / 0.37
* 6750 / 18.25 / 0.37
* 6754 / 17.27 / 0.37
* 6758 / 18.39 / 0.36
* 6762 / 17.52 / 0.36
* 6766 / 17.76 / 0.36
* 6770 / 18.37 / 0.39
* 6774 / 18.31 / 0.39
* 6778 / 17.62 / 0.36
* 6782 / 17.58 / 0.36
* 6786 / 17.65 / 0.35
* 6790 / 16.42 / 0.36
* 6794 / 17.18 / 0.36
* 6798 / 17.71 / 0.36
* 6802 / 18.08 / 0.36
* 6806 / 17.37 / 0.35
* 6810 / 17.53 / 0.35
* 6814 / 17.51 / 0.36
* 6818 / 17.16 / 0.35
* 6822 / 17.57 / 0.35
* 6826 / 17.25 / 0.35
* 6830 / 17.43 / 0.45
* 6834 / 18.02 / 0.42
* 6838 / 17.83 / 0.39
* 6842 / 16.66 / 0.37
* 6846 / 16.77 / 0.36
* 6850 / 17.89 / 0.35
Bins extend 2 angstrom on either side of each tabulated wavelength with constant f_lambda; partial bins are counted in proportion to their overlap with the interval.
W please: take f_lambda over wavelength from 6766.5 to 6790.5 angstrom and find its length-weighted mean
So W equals 17.7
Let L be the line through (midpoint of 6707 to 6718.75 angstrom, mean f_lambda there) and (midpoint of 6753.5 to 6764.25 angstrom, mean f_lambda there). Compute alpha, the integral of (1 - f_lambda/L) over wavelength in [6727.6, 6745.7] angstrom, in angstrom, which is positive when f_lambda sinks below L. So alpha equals -0.8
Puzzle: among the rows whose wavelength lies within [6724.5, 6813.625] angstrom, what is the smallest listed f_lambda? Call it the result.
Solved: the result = 16.42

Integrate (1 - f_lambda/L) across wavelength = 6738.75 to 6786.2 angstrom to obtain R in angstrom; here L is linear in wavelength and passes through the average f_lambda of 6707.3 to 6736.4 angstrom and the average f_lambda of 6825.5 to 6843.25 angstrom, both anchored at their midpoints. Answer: -1.5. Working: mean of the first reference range 17.5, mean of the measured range 18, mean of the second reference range 17.5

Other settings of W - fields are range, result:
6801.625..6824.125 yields 17.5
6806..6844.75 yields 17.4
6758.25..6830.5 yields 17.6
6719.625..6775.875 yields 18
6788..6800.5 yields 17.1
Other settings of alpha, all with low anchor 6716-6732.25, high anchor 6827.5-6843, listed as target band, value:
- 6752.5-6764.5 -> -0.1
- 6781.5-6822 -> 0.3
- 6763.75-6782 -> -0.4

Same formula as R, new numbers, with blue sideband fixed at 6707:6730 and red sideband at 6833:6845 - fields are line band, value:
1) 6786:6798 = 0.2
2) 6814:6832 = 0.0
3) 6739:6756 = -0.8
